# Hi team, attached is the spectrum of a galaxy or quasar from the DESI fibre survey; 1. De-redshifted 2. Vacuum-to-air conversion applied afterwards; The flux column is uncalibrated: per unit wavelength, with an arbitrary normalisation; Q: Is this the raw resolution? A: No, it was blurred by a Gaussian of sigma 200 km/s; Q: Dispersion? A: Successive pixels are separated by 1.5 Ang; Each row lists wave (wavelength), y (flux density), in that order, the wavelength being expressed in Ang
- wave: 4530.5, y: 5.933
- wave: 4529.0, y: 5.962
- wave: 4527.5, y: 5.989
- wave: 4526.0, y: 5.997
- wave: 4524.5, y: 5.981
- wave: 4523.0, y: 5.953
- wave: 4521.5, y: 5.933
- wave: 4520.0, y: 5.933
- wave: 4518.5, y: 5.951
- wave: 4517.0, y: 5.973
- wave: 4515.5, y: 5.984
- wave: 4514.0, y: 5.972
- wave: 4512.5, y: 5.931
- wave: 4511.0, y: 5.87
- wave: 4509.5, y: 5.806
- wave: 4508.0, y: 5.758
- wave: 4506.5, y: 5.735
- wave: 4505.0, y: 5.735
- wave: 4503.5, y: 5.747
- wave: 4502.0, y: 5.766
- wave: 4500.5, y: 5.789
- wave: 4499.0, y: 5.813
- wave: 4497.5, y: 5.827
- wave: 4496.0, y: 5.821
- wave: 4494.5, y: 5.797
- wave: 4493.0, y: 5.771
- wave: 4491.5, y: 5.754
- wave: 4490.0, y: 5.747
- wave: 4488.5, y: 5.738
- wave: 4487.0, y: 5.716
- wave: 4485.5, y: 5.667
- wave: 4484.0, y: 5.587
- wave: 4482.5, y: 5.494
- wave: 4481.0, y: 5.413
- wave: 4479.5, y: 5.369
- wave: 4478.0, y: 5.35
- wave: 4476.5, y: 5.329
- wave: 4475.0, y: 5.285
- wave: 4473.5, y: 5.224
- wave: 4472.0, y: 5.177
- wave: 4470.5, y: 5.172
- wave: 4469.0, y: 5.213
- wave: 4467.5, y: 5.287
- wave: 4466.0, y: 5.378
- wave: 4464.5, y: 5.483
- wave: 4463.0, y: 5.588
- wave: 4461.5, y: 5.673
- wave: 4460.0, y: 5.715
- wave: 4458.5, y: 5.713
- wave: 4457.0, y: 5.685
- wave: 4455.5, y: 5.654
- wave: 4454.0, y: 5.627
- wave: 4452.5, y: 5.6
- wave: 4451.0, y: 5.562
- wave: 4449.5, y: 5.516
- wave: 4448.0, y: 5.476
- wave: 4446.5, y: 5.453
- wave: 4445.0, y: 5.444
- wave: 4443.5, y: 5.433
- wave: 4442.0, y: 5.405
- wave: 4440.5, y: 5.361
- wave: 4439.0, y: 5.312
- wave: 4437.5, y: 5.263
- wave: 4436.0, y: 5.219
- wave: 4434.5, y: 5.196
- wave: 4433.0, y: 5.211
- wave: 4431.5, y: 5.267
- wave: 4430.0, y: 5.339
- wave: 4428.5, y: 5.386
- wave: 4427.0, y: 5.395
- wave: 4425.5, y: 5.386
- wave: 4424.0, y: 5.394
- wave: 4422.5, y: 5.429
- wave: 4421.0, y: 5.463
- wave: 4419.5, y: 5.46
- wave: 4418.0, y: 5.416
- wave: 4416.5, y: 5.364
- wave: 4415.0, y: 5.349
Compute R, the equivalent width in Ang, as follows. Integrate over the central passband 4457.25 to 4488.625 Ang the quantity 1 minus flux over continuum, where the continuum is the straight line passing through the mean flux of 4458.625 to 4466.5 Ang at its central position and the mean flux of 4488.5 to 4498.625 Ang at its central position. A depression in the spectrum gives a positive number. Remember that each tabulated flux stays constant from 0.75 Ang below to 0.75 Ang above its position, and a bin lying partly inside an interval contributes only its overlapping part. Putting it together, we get 1.1 Ang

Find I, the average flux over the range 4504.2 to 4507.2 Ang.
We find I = 5.74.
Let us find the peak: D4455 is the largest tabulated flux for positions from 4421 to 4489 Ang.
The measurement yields 5.738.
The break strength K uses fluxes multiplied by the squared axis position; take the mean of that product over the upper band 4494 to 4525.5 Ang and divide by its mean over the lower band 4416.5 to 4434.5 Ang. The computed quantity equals 1.1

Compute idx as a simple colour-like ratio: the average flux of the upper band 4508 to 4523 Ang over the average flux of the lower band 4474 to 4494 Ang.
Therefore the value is 1.07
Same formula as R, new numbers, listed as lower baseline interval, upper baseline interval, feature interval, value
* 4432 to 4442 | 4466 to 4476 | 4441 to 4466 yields -1.4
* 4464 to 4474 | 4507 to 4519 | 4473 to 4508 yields -0.3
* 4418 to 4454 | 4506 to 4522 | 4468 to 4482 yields 0.9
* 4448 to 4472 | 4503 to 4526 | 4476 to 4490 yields 0.3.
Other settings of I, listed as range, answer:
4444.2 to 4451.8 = 5.49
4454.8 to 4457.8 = 5.67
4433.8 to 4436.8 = 5.21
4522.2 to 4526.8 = 5.98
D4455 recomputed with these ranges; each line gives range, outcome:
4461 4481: 5.673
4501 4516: 5.984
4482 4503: 5.827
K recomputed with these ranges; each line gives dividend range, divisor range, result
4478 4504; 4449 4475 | 1.05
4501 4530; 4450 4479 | 1.10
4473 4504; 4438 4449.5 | 1.06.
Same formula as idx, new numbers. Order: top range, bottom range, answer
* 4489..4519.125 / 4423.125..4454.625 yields 1.08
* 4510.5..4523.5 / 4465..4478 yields 1.13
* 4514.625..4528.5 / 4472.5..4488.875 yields 1.09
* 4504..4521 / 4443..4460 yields 1.06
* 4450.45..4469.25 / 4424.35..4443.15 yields 1.05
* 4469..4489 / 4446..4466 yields 0.97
